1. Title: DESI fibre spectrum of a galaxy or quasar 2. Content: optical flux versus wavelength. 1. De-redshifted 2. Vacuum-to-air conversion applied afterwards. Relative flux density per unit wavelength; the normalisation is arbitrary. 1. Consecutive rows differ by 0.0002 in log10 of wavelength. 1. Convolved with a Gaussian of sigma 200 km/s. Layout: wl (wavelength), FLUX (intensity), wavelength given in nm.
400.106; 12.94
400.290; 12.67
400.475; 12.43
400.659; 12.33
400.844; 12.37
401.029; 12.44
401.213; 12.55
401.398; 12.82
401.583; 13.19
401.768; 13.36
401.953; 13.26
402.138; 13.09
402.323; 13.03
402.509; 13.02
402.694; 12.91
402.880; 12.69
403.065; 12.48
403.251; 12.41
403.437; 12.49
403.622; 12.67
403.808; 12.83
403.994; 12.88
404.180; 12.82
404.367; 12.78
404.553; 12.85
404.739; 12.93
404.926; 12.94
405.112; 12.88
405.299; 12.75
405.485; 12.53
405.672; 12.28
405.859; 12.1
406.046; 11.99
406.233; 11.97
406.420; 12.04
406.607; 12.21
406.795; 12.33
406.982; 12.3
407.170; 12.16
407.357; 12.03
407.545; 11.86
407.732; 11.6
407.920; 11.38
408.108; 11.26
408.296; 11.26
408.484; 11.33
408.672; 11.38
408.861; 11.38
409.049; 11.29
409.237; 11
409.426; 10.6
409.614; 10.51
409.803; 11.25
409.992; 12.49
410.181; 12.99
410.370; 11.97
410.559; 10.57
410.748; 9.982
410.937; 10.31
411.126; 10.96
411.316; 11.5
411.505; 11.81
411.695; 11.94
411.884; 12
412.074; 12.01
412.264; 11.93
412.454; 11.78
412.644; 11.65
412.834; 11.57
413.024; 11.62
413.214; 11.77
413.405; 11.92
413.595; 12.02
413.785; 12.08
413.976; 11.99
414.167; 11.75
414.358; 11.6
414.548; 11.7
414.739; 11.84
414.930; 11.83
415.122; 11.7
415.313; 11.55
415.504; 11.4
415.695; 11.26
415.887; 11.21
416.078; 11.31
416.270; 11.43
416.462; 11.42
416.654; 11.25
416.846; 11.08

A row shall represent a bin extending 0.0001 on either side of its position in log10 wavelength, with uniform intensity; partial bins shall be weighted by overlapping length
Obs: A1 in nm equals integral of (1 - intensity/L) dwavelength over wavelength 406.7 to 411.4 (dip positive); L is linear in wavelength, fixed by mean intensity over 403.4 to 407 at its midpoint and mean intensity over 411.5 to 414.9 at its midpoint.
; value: 0.30 nm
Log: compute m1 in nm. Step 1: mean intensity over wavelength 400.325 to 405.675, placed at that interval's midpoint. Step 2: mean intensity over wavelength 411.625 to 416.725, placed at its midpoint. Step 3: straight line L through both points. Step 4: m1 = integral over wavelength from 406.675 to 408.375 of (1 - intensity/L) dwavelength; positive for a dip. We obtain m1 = 0.07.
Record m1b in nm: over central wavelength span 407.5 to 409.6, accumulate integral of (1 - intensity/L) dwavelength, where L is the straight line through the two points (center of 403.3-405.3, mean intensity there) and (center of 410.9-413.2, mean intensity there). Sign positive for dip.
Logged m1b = 0.155 nm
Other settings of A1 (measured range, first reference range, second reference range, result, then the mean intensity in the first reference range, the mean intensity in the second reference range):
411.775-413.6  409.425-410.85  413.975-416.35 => -0.058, 11.3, 11.6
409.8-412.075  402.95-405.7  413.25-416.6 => 0.101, 12.7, 11.6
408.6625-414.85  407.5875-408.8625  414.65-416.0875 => -0.053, 11.4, 11.5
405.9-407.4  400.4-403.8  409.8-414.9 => 0.018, 12.8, 11.7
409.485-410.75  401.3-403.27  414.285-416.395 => 0.065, 12.9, 11.5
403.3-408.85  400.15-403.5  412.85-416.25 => 0.078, 12.8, 11.7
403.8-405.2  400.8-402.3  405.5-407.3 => -0.046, 12.9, 12.2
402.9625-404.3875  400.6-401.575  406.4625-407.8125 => -0.036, 12.6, 12.1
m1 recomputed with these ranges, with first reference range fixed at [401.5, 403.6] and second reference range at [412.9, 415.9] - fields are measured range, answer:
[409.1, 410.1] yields 0.08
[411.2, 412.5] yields 0.01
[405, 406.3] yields 0.02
